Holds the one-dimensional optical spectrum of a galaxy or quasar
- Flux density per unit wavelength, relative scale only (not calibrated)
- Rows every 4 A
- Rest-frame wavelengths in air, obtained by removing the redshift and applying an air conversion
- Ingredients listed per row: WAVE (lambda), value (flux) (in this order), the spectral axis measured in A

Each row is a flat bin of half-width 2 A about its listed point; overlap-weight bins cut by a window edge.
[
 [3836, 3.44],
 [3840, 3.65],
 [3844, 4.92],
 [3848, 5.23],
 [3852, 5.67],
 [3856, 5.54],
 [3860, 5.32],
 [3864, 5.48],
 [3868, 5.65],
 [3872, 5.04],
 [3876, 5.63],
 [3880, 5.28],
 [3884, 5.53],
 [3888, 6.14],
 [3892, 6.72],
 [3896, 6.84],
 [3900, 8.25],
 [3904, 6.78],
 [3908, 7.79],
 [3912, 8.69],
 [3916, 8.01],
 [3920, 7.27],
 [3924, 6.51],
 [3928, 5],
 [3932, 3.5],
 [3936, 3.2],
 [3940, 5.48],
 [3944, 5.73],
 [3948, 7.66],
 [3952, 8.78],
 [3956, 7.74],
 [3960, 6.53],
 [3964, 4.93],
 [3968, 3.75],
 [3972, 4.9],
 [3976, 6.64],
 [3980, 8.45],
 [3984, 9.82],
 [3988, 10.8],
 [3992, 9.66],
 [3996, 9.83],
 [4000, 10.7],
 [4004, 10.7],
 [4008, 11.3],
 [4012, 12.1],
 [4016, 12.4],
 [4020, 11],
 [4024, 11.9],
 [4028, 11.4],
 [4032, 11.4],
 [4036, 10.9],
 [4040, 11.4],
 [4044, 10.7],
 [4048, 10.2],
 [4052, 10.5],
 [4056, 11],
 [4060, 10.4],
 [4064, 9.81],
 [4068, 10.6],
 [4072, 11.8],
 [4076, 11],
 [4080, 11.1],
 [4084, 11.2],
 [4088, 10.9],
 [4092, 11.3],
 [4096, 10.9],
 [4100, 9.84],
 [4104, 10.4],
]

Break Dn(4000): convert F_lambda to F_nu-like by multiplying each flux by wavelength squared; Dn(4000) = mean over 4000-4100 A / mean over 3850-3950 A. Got 1.95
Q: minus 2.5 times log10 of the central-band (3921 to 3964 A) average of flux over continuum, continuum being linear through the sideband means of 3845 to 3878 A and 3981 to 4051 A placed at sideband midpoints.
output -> 0.358 mag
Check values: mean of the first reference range 5.43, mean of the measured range 5.99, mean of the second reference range 10.9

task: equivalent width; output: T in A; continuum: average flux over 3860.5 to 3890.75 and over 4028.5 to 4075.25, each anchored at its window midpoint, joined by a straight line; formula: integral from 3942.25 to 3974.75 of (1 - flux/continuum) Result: 6.97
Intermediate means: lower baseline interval 5.55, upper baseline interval 10.8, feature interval 6.27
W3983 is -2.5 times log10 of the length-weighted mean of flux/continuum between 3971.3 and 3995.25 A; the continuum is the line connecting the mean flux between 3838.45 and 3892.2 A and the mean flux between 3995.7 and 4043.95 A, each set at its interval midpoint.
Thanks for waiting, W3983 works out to 0.151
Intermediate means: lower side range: 5.39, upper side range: 11.3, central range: 8.64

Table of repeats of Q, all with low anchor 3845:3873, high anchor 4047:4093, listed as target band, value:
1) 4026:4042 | -0.142 mag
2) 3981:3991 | -0.161 mag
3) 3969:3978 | 0.445 mag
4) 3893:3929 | -0.087 mag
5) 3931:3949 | 0.431 mag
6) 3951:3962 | 0.044 mag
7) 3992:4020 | -0.200 mag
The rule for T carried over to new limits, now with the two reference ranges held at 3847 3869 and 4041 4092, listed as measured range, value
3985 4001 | -2.27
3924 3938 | 5.82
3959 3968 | 3.26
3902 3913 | -1.48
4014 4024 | -2.24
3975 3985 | 0.34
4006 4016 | -2.60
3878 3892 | 0.86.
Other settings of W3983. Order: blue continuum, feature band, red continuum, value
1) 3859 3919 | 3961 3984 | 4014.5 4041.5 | 0.48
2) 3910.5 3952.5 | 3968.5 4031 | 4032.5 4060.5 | -0.11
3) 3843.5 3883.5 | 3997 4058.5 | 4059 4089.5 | -0.16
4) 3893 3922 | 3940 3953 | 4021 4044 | 0.25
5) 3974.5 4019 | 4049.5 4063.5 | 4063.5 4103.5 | 0.02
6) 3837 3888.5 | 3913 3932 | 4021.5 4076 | 0.09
